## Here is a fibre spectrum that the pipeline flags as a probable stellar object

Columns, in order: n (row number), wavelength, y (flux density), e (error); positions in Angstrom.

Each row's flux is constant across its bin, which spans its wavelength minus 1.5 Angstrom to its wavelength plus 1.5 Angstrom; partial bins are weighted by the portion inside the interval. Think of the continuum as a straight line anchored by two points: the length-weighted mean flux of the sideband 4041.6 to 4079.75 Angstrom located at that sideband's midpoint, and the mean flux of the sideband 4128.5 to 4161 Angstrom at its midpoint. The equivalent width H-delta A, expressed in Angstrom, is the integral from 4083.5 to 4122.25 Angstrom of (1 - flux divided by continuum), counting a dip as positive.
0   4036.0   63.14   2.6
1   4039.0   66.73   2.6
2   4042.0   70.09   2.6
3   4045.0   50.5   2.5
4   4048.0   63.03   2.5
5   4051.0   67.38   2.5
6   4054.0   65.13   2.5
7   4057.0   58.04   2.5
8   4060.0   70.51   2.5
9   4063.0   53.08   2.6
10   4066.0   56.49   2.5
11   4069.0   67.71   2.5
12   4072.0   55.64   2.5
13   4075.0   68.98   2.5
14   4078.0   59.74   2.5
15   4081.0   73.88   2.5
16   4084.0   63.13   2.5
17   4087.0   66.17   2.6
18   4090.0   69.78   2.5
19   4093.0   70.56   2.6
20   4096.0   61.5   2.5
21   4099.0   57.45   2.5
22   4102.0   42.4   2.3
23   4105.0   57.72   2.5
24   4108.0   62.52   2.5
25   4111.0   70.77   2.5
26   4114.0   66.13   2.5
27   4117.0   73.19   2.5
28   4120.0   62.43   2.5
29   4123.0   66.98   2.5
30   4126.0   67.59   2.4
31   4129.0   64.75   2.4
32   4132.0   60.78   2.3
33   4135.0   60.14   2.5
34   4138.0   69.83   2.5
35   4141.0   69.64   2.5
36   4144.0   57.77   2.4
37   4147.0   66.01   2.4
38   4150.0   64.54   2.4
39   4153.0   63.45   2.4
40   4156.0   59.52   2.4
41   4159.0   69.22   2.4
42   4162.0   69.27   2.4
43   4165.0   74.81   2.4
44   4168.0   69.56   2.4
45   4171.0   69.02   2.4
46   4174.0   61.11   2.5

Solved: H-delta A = -0.2 Angstrom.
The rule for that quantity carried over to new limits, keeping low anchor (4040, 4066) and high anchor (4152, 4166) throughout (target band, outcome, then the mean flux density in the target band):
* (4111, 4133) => -0.4 Angstrom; 66.4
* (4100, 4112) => 1.3 Angstrom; 57.8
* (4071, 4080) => 0.1 Angstrom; 62.5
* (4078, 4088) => -0.5 Angstrom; 66.6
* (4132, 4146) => 0.4 Angstrom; 64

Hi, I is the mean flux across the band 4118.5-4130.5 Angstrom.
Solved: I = 65.4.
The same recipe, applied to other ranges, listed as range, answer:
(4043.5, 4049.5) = 56.8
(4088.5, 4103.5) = 60.3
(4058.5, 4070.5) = 61.9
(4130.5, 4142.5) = 65.1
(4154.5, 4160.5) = 64.4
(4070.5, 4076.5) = 62.3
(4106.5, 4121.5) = 67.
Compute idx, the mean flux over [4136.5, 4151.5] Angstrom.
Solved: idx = 65.6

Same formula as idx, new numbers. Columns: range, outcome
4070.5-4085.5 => 64.3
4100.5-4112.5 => 58.4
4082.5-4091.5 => 66.4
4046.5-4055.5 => 65.2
